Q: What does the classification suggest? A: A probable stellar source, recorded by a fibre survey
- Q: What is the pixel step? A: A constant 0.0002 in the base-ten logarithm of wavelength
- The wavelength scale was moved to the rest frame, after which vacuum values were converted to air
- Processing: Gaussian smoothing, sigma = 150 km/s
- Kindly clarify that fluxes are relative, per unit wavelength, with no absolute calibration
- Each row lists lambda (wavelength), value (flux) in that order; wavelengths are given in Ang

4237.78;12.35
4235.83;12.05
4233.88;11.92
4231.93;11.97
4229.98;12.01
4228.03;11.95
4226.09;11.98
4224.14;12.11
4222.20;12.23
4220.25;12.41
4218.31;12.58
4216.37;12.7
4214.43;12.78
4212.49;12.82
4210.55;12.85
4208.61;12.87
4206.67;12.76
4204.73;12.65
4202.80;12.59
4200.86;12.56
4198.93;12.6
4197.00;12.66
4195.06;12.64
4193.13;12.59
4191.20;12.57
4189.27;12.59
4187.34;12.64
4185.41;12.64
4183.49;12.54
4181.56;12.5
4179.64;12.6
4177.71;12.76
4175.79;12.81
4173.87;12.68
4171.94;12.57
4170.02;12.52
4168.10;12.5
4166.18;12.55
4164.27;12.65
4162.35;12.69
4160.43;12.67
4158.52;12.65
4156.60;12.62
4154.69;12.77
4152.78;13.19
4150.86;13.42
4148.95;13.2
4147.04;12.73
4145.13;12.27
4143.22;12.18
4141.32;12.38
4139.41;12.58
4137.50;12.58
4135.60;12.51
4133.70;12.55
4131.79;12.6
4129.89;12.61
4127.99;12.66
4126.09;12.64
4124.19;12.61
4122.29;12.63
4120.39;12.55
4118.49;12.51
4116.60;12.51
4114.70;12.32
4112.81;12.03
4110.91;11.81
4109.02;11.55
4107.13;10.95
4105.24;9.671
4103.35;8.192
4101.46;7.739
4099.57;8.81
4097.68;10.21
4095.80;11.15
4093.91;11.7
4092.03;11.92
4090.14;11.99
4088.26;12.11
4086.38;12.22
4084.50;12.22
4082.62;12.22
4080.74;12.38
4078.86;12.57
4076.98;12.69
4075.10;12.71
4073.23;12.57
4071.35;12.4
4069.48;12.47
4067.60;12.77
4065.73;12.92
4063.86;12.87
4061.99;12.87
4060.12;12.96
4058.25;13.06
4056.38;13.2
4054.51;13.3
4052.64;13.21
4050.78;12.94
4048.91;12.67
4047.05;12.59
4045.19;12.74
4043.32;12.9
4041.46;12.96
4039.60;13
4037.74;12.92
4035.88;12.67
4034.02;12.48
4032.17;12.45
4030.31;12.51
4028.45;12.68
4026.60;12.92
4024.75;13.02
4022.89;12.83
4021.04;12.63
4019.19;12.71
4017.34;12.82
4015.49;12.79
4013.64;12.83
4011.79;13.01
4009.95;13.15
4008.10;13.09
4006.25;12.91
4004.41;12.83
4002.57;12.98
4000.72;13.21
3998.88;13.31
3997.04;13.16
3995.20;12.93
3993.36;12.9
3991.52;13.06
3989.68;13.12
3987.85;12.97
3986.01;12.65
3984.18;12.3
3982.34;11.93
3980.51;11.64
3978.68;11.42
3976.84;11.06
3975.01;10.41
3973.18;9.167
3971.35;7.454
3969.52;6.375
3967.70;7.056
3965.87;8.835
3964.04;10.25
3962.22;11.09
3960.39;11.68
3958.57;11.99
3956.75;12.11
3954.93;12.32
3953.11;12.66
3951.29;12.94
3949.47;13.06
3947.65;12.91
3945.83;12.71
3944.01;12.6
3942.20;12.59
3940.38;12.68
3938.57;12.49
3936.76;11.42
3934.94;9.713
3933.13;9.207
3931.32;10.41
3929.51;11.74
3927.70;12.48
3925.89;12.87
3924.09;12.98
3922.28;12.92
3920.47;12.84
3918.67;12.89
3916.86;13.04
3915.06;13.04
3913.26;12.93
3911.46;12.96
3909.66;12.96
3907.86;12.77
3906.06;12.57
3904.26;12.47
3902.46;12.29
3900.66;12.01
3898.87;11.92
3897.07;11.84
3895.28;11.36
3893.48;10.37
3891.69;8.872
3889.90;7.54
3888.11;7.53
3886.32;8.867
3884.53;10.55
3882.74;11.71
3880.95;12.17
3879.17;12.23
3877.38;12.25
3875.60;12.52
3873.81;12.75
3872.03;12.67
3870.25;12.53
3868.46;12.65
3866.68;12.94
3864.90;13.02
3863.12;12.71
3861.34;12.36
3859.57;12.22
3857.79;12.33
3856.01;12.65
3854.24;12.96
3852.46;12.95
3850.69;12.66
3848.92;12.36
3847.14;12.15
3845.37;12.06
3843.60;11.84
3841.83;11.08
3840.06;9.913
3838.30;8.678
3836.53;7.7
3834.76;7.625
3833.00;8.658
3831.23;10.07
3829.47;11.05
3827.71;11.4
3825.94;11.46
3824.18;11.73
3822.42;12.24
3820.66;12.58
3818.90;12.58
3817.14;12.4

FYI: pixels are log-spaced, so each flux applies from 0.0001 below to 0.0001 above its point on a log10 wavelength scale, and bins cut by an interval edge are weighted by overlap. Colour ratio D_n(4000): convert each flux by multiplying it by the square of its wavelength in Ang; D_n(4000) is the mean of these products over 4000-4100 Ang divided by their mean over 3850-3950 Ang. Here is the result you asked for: 1.13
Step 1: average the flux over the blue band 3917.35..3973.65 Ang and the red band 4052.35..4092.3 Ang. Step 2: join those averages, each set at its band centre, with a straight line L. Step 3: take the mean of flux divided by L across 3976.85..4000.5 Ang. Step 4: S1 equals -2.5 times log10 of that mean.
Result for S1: -0.07 mag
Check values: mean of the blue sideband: 11.4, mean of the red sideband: 12.6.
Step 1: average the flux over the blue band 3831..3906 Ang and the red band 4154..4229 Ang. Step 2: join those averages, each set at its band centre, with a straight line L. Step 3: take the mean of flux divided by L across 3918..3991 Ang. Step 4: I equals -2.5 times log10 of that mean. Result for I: 0.017 mag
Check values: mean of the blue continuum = 11.4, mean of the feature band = 11.5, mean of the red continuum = 12.6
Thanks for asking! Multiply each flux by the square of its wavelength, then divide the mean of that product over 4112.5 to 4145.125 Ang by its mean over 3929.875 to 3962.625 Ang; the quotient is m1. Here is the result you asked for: 1.15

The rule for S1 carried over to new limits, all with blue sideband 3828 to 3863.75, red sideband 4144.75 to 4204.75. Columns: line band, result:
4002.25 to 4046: -0.072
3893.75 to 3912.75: -0.073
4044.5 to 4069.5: -0.066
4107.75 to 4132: 0.006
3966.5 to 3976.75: 0.372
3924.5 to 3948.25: -0.022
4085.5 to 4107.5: 0.170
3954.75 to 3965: 0.019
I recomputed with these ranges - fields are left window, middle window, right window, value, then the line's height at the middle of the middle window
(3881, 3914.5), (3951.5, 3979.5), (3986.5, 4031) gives 0.19 mag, 12.3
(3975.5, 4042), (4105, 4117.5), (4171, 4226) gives 0.09 mag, 12.7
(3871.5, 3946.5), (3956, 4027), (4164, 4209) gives 0.02 mag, 12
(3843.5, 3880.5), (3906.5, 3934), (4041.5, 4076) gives 0.02 mag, 12.6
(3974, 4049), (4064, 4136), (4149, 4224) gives 0.07 mag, 12.7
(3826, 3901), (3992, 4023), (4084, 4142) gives -0.13 mag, 11.5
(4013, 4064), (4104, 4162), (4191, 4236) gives 0.02 mag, 12.6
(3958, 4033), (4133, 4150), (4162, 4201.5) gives -0.01 mag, 12.5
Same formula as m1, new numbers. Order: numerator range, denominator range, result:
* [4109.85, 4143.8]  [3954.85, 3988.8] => 1.26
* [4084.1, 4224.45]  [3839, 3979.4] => 1.19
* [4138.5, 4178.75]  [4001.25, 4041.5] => 1.06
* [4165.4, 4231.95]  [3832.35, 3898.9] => 1.31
